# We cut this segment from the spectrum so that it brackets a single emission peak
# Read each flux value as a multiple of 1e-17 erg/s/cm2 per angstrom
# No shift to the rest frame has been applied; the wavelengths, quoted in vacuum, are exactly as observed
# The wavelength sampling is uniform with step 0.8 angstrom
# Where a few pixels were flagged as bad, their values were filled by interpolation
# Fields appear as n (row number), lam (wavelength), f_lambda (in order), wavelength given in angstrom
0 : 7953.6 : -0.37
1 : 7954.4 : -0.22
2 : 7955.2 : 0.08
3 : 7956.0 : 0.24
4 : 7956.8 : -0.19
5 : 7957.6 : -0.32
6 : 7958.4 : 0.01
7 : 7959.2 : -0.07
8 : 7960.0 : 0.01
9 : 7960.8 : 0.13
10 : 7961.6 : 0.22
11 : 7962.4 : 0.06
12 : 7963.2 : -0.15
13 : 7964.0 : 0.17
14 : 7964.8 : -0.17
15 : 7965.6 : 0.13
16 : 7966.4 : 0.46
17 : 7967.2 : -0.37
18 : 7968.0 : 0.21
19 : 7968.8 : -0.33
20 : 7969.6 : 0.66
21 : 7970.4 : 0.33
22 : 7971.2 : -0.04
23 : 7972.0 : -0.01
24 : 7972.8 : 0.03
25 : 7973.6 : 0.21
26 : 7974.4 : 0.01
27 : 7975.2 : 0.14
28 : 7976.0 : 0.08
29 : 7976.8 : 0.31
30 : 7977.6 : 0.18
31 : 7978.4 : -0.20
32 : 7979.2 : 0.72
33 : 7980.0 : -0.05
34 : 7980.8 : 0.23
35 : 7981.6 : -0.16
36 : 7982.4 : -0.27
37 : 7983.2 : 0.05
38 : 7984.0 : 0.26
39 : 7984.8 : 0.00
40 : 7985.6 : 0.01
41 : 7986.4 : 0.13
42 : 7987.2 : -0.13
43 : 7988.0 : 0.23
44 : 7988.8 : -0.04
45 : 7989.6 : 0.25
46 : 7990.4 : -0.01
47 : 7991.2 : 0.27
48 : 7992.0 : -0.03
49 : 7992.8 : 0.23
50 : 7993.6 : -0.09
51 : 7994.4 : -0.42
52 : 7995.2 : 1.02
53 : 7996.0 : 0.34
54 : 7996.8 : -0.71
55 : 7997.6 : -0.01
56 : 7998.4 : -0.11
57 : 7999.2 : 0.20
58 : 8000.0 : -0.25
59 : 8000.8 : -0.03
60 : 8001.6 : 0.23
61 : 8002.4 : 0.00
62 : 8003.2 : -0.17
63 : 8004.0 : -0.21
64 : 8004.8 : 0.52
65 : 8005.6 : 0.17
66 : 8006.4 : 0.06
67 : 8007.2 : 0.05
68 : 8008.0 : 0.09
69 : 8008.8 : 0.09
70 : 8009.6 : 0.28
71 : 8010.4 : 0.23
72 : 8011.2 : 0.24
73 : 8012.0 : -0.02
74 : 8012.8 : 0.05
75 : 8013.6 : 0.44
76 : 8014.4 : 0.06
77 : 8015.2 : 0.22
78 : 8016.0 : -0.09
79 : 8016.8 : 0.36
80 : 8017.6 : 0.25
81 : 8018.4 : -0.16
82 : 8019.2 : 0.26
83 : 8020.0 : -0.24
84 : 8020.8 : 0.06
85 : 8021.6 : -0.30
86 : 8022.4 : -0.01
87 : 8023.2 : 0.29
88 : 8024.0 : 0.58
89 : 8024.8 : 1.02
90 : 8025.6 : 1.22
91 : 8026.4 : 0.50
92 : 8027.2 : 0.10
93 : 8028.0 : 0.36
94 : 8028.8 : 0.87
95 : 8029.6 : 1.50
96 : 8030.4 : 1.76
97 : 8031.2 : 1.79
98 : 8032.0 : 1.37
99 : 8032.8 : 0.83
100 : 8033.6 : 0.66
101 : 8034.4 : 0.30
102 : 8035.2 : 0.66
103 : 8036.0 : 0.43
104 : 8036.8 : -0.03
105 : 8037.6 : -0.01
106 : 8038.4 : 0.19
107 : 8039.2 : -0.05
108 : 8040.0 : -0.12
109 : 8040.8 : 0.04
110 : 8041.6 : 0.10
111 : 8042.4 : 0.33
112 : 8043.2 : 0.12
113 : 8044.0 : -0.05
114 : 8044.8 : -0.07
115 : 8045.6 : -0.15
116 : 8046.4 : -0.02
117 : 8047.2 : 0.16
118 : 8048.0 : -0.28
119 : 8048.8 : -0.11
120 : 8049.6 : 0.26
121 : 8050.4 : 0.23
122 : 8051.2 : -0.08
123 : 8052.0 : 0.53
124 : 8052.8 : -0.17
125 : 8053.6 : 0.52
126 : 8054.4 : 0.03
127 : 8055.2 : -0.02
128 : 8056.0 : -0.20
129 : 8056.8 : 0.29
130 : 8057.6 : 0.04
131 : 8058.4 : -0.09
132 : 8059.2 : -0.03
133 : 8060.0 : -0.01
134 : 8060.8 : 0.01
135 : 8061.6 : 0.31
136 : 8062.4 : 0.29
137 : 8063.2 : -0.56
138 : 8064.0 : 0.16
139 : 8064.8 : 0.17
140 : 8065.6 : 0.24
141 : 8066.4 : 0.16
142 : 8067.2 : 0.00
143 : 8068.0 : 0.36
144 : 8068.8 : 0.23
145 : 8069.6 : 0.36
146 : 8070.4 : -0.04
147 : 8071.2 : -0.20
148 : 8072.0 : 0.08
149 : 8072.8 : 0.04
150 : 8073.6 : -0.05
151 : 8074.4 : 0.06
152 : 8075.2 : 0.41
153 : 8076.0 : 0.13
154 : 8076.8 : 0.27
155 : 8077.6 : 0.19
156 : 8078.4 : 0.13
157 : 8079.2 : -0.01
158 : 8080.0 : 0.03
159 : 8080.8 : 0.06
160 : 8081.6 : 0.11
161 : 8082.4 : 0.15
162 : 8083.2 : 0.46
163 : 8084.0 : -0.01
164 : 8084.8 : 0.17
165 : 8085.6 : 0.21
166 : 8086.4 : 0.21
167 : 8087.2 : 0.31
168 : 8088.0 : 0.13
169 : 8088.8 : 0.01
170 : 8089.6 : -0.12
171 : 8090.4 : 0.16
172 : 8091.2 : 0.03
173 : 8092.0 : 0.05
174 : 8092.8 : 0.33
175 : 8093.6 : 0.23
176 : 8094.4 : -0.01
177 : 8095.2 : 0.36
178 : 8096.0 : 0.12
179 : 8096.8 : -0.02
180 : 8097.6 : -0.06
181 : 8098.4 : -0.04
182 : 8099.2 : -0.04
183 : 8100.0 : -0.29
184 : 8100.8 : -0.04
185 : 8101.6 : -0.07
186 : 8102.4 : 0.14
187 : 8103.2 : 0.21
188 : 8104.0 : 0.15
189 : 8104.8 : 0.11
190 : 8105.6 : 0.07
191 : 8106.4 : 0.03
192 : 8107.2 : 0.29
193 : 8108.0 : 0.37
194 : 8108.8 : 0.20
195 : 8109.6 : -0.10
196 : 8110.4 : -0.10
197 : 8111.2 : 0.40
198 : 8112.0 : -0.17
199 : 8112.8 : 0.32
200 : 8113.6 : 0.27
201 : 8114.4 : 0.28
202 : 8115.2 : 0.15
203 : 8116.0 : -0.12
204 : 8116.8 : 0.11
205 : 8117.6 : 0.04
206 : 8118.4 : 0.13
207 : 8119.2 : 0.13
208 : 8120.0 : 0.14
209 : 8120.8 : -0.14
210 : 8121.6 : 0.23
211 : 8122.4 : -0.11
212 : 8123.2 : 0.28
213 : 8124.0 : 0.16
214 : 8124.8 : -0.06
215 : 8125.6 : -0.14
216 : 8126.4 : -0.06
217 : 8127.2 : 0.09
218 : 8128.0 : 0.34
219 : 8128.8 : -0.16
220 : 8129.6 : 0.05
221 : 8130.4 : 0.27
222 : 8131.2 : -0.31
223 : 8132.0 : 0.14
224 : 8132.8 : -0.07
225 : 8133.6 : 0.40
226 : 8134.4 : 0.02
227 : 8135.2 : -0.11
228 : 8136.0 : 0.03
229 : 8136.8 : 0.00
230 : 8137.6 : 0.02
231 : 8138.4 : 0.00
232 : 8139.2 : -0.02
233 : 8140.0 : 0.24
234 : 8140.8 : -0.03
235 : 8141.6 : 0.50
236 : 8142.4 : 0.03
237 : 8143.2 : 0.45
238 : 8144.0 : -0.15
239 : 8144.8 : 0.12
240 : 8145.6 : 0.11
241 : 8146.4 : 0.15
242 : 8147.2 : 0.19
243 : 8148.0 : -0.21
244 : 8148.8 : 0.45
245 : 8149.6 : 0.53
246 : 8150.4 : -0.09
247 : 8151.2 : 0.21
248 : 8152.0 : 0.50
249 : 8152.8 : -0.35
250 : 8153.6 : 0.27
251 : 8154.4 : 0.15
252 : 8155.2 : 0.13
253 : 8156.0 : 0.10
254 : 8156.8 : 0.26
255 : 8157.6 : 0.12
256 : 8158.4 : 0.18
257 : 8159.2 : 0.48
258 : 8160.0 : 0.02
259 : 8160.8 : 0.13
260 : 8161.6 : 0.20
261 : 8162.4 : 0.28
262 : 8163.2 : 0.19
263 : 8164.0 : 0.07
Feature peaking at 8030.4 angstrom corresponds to [O II]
